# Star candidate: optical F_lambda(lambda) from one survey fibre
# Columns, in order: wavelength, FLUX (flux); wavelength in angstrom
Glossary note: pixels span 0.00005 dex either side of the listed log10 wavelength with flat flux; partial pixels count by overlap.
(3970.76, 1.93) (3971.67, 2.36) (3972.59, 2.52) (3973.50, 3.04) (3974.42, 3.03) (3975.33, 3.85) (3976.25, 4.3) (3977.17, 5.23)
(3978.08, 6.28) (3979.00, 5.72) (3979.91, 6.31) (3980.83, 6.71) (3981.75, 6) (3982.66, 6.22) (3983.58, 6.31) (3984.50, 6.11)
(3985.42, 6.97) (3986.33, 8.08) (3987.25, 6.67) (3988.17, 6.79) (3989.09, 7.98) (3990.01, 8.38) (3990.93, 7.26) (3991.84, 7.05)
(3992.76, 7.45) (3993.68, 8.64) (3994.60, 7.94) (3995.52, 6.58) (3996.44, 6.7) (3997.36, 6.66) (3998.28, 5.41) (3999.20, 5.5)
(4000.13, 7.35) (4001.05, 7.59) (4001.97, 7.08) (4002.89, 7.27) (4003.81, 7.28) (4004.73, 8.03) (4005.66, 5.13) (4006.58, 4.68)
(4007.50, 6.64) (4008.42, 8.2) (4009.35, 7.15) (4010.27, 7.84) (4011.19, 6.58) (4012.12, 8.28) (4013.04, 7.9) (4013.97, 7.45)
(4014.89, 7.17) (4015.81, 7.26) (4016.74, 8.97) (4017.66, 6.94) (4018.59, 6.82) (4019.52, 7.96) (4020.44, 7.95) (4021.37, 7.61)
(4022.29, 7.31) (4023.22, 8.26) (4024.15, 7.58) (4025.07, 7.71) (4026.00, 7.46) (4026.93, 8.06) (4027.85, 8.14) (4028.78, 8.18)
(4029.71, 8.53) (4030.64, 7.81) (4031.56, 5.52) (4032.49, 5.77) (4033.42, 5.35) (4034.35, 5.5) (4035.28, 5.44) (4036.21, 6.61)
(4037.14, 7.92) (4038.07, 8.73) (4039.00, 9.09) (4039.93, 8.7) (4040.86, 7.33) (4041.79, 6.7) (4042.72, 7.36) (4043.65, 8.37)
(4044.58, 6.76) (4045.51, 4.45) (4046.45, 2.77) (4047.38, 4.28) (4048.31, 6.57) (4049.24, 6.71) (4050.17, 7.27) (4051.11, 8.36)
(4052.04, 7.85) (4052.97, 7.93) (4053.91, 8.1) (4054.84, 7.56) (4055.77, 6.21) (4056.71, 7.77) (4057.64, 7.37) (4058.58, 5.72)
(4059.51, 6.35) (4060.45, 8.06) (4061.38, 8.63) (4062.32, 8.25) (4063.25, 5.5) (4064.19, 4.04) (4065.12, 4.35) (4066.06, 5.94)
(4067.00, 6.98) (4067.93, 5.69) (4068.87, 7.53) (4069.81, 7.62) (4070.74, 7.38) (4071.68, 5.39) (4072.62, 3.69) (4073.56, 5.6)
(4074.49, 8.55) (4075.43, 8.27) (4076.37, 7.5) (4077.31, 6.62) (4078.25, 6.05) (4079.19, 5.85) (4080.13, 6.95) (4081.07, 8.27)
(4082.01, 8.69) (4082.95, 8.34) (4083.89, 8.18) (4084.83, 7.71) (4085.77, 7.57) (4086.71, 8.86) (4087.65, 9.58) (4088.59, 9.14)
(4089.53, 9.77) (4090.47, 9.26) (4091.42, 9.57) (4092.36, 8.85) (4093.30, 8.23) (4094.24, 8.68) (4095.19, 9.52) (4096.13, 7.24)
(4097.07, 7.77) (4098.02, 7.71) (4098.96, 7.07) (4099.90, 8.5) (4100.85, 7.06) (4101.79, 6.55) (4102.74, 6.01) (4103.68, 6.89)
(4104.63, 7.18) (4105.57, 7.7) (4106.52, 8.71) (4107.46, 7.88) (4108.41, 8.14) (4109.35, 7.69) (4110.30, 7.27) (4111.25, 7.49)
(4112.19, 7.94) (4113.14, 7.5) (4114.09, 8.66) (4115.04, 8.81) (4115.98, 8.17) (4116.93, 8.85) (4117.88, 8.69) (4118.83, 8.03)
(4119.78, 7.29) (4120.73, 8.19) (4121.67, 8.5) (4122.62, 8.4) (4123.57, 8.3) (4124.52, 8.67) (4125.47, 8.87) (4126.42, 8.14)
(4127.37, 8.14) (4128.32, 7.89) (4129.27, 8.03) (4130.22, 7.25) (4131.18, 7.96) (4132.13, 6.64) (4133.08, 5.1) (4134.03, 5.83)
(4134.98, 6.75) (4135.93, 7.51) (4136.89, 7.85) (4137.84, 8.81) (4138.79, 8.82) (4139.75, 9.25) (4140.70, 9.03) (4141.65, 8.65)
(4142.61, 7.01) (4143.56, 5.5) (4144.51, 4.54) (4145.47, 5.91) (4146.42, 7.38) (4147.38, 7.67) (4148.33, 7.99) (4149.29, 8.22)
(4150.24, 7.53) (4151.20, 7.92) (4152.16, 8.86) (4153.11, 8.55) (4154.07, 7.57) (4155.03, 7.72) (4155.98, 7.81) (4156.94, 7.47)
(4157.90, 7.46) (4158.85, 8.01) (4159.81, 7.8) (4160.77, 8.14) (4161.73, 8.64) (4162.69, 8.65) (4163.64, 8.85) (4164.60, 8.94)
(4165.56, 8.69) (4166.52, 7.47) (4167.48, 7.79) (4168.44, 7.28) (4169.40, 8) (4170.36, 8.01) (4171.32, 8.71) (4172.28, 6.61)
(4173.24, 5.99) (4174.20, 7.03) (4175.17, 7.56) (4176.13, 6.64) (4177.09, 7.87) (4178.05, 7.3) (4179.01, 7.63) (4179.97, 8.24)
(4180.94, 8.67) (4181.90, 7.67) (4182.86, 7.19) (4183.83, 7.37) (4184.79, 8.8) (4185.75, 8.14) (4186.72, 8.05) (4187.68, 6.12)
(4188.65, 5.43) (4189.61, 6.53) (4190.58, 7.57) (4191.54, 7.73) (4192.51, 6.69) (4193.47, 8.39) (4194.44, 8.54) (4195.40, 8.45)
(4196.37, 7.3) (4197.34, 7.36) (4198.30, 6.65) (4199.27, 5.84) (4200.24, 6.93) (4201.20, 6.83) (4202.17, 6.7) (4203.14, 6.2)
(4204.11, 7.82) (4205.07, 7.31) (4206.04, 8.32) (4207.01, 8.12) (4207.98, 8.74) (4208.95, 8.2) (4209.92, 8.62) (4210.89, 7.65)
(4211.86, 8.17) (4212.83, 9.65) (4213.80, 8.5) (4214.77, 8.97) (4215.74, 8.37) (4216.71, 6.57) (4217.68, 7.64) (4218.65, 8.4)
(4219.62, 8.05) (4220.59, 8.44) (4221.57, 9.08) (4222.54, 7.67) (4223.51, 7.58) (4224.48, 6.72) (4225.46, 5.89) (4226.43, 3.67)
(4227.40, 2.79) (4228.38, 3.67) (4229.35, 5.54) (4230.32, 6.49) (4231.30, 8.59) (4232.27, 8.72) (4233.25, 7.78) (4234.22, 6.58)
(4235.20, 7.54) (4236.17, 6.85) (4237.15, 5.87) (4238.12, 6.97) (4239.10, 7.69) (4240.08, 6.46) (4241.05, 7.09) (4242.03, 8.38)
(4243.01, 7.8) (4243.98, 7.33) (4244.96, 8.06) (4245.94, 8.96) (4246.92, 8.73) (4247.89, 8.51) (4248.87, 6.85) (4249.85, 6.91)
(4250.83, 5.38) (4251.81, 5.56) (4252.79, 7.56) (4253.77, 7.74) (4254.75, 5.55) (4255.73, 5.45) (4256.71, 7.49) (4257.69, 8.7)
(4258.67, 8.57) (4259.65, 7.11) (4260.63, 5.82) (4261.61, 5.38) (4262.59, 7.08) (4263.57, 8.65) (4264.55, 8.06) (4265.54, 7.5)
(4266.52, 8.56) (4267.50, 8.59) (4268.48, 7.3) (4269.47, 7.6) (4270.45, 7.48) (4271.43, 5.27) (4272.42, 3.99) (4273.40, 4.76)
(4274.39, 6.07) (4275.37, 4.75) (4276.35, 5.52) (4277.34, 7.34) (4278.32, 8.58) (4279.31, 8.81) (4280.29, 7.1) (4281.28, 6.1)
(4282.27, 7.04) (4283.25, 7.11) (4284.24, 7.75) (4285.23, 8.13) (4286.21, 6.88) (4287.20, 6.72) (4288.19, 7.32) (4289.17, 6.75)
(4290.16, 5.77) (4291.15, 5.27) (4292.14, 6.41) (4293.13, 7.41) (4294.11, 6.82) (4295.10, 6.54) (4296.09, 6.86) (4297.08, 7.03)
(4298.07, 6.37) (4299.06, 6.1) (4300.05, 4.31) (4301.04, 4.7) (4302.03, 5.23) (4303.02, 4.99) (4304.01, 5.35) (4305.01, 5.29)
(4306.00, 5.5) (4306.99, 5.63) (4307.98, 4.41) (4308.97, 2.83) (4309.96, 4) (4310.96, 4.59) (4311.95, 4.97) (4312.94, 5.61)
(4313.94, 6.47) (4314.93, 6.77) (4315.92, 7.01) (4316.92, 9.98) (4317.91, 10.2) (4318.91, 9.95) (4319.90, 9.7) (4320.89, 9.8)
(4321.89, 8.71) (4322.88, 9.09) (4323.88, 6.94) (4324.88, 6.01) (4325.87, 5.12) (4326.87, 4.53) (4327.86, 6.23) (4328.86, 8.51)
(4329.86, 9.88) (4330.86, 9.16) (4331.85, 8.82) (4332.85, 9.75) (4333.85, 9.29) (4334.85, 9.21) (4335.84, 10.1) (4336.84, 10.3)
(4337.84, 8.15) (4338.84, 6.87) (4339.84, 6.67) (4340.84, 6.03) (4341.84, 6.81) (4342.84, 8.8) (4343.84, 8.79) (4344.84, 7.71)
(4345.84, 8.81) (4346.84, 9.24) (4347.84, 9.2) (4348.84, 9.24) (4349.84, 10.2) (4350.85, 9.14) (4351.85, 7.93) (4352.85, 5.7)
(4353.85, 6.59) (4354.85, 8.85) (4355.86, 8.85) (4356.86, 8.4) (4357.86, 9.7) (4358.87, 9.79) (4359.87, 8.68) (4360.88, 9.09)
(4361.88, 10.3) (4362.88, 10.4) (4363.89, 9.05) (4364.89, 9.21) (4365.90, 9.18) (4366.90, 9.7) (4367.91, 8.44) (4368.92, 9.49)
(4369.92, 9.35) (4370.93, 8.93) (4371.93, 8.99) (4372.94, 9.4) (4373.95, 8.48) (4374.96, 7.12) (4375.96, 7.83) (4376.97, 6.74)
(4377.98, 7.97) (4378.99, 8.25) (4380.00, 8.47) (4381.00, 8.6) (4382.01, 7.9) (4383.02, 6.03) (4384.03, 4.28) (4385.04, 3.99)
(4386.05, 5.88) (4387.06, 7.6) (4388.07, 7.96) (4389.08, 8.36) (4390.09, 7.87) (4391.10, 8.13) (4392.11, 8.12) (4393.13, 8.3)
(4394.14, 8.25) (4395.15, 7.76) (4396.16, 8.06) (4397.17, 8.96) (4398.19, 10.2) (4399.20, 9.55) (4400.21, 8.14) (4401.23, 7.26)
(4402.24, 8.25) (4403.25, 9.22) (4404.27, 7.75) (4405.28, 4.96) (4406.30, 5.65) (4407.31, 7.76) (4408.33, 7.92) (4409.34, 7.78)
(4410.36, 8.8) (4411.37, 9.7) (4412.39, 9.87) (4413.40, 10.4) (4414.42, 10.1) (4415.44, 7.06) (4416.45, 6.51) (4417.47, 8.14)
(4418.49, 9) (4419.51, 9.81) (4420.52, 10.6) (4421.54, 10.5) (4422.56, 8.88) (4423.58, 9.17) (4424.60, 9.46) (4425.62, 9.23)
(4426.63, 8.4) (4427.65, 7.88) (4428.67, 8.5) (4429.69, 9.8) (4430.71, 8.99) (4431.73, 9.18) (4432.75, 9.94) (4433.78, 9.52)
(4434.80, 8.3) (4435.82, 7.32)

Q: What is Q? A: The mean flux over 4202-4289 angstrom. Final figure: 7.21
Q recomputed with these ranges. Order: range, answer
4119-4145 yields 7.67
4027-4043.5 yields 7.26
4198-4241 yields 7.25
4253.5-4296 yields 6.9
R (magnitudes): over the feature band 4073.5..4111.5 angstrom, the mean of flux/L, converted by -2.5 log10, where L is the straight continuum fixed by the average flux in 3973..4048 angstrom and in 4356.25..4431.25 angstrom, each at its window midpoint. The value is -0.10 mag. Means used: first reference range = 6.84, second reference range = 8.44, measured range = 7.89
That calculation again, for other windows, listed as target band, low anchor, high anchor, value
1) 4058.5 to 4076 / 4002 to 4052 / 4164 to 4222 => 0.12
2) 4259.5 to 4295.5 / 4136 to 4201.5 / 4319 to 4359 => 0.18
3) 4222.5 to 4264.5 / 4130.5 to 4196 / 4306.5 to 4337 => 0.10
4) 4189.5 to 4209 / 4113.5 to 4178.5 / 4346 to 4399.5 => 0.07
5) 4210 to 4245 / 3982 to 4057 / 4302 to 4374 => 0.06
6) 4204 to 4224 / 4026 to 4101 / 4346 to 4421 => -0.06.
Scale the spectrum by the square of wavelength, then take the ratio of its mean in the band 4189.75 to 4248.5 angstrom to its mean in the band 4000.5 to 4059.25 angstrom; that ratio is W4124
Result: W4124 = 1.14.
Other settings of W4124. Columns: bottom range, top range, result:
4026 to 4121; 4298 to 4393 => 1.19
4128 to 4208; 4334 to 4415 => 1.21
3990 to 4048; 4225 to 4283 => 1.09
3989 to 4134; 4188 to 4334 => 1.05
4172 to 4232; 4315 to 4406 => 1.21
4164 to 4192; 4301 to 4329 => 0.92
